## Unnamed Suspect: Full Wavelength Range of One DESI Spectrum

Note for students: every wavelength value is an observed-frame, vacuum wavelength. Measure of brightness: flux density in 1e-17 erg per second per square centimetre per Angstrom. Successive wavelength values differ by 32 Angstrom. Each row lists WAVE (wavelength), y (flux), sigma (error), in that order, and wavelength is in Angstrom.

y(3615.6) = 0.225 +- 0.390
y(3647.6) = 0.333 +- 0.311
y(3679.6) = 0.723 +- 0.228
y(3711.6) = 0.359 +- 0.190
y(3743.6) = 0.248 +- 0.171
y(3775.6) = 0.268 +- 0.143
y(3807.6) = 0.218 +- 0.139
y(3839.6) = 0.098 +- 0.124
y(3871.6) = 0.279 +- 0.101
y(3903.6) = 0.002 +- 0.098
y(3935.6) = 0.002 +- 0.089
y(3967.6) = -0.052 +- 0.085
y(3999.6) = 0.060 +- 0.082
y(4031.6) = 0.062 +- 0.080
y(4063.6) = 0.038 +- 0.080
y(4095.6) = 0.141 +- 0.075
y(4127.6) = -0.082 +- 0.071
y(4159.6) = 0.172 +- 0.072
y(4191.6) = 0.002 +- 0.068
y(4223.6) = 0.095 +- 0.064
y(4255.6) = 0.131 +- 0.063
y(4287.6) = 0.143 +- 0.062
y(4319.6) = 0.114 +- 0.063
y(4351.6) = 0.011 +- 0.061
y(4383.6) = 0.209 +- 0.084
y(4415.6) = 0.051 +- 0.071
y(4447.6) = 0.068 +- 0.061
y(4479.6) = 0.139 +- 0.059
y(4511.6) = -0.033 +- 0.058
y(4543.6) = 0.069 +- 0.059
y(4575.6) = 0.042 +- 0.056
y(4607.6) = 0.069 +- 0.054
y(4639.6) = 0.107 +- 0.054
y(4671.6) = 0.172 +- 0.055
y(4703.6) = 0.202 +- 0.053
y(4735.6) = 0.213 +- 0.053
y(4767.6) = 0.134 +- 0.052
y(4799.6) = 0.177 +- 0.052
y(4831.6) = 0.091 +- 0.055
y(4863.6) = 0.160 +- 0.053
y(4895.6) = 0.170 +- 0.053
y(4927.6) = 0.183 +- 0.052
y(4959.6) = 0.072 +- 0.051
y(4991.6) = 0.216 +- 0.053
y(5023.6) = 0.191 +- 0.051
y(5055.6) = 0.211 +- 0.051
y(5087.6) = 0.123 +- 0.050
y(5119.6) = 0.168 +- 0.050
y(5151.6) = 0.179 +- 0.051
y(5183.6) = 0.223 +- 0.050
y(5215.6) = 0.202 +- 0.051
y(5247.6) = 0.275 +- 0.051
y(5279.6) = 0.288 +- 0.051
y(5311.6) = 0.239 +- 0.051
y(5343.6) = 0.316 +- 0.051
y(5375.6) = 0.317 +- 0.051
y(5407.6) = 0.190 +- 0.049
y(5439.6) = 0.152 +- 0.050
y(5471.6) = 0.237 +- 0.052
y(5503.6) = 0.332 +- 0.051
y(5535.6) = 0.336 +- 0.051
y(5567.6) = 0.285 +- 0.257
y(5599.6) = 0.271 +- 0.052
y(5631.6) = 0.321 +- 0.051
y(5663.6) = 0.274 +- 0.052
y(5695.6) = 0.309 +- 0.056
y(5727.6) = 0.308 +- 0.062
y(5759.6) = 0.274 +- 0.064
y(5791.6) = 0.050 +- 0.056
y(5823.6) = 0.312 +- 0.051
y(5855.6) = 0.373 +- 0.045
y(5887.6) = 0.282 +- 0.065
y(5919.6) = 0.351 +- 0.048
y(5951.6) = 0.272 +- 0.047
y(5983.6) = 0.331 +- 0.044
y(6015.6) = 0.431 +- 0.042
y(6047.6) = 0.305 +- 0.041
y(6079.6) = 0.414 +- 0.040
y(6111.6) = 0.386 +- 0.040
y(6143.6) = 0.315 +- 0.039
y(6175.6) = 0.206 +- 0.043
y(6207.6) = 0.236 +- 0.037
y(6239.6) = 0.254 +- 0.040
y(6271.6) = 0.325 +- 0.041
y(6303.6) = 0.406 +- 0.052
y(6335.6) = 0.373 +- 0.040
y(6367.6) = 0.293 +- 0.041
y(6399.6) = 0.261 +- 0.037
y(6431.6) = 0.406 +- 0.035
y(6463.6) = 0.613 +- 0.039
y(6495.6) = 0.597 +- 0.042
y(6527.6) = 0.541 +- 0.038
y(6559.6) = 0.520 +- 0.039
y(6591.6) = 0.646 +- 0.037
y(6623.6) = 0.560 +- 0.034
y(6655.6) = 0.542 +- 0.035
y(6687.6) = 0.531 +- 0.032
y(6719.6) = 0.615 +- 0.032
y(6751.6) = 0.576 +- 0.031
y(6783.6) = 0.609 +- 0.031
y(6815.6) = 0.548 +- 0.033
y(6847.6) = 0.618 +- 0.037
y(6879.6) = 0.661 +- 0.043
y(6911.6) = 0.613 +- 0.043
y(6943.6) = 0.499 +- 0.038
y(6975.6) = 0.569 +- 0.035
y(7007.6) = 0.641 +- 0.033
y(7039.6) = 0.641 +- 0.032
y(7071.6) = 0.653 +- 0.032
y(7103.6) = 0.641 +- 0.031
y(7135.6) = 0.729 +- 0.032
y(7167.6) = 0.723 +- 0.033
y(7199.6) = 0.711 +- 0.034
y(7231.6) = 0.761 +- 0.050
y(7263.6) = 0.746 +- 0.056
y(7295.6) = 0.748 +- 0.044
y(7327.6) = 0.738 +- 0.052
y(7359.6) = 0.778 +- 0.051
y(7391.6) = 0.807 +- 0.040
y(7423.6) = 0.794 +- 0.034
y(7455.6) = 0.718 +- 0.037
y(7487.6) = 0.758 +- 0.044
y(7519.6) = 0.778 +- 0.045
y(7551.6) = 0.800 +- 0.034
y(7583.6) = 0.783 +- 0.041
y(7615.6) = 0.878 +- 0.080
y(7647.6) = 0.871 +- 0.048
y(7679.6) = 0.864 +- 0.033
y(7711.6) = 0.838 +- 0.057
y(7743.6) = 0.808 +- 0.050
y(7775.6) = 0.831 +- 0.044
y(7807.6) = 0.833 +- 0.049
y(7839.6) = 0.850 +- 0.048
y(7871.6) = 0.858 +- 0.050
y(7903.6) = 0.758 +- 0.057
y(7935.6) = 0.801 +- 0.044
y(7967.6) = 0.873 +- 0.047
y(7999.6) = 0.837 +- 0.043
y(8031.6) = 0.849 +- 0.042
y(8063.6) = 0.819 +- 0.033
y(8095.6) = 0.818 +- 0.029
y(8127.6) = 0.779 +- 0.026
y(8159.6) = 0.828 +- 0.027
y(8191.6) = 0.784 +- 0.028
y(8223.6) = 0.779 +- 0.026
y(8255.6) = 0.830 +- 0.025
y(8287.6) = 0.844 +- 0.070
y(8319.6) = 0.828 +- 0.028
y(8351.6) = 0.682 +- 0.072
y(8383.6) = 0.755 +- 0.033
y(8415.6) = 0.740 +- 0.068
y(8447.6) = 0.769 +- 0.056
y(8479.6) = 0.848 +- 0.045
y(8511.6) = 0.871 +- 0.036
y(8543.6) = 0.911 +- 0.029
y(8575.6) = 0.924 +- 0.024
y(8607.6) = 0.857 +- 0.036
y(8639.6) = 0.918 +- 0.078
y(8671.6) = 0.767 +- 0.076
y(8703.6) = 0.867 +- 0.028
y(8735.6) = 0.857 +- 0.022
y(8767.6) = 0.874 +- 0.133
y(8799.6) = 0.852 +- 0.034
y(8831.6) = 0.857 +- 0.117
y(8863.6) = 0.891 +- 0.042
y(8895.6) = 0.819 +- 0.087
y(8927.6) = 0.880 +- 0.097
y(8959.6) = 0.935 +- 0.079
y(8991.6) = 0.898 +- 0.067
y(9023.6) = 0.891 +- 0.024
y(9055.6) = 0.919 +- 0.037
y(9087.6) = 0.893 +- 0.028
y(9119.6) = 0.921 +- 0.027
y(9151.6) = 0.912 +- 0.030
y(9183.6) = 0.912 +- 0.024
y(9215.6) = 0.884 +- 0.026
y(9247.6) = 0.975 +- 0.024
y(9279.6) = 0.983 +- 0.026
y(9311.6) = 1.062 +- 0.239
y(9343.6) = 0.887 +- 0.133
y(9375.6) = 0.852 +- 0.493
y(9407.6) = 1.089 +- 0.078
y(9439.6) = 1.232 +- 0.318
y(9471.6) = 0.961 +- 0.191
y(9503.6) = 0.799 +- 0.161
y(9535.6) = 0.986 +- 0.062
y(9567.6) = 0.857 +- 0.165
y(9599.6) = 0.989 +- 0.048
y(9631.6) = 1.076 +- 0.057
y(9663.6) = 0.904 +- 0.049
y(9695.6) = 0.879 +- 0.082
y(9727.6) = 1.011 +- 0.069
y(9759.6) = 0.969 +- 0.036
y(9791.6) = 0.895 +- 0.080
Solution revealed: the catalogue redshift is 0.614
